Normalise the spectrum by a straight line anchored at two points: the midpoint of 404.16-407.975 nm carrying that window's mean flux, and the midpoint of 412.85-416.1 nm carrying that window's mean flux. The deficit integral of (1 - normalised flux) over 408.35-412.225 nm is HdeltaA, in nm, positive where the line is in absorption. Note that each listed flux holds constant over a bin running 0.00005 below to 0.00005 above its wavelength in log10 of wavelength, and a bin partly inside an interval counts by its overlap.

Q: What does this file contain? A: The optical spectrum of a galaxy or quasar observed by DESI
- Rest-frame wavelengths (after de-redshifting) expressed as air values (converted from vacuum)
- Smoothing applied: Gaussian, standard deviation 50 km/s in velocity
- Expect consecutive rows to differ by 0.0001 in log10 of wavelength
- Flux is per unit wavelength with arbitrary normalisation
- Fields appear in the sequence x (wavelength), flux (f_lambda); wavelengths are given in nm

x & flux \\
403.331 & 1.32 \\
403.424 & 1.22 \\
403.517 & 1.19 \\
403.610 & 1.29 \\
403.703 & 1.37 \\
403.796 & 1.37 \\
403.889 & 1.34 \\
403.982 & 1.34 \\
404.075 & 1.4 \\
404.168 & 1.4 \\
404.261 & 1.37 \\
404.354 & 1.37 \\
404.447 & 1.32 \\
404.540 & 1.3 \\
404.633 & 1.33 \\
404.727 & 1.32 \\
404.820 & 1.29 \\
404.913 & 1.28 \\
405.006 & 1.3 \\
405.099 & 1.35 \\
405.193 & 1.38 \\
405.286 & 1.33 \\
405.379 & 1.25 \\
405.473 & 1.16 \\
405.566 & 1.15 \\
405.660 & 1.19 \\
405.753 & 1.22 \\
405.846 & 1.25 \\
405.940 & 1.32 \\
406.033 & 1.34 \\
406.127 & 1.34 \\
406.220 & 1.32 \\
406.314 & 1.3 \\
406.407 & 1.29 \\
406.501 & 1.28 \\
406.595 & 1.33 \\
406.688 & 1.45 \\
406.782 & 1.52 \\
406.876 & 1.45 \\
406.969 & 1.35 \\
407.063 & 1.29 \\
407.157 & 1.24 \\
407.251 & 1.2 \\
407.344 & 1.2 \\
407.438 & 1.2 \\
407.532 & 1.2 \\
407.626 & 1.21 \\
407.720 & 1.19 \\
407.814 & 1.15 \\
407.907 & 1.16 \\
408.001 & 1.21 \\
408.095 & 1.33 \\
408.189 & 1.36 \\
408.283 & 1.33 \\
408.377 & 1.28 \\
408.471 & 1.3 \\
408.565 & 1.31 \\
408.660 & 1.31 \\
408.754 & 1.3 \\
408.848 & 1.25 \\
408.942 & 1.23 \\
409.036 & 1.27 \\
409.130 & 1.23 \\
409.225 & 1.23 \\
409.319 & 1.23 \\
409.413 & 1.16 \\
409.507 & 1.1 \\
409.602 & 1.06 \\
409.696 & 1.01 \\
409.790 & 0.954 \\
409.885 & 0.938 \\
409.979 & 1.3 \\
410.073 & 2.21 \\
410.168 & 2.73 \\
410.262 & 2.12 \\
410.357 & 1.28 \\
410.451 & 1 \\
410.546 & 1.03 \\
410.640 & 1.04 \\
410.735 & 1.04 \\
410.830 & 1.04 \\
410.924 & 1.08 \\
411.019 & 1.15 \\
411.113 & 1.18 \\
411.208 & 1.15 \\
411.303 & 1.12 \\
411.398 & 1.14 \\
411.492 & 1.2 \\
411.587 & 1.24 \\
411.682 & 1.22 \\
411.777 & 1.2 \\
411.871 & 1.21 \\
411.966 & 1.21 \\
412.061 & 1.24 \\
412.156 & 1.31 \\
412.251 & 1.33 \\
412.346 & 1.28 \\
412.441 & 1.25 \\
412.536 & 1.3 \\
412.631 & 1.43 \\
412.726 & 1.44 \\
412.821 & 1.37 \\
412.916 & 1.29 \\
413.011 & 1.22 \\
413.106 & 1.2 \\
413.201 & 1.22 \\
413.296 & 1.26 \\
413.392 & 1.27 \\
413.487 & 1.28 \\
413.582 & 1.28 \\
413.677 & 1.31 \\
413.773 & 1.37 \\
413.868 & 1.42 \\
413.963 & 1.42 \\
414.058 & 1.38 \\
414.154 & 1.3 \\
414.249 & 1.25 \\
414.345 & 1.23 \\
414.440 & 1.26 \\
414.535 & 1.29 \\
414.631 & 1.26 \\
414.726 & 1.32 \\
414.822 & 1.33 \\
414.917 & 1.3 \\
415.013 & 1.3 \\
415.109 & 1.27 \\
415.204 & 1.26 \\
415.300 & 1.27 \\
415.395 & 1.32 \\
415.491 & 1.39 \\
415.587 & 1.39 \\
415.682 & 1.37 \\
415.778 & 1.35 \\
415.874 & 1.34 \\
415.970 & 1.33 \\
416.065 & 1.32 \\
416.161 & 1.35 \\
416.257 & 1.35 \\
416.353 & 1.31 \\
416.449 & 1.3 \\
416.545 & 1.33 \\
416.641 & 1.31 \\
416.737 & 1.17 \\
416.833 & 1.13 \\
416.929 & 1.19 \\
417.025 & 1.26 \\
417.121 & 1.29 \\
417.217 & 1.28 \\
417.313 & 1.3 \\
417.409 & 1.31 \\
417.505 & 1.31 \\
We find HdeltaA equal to 0.11 nm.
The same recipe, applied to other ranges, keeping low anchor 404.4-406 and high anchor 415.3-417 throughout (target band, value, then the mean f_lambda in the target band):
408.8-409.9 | 0.12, 1.14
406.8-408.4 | 0.03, 1.26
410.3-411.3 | 0.14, 1.11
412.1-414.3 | -0.02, 1.31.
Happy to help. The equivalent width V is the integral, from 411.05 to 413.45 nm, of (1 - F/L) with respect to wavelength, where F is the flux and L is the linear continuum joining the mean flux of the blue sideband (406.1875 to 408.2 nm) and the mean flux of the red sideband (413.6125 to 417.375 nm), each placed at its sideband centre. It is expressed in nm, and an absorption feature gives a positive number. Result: 0.084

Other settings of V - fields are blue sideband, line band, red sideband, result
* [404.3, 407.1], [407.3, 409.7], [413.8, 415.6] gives 0.16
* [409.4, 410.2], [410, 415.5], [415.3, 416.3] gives 0.21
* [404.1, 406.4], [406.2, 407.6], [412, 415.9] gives 0.00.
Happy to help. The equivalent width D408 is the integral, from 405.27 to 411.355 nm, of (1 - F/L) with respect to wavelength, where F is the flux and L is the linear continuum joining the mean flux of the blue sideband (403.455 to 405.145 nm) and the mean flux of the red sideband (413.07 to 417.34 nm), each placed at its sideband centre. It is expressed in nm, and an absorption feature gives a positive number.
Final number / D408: 0.21 nm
